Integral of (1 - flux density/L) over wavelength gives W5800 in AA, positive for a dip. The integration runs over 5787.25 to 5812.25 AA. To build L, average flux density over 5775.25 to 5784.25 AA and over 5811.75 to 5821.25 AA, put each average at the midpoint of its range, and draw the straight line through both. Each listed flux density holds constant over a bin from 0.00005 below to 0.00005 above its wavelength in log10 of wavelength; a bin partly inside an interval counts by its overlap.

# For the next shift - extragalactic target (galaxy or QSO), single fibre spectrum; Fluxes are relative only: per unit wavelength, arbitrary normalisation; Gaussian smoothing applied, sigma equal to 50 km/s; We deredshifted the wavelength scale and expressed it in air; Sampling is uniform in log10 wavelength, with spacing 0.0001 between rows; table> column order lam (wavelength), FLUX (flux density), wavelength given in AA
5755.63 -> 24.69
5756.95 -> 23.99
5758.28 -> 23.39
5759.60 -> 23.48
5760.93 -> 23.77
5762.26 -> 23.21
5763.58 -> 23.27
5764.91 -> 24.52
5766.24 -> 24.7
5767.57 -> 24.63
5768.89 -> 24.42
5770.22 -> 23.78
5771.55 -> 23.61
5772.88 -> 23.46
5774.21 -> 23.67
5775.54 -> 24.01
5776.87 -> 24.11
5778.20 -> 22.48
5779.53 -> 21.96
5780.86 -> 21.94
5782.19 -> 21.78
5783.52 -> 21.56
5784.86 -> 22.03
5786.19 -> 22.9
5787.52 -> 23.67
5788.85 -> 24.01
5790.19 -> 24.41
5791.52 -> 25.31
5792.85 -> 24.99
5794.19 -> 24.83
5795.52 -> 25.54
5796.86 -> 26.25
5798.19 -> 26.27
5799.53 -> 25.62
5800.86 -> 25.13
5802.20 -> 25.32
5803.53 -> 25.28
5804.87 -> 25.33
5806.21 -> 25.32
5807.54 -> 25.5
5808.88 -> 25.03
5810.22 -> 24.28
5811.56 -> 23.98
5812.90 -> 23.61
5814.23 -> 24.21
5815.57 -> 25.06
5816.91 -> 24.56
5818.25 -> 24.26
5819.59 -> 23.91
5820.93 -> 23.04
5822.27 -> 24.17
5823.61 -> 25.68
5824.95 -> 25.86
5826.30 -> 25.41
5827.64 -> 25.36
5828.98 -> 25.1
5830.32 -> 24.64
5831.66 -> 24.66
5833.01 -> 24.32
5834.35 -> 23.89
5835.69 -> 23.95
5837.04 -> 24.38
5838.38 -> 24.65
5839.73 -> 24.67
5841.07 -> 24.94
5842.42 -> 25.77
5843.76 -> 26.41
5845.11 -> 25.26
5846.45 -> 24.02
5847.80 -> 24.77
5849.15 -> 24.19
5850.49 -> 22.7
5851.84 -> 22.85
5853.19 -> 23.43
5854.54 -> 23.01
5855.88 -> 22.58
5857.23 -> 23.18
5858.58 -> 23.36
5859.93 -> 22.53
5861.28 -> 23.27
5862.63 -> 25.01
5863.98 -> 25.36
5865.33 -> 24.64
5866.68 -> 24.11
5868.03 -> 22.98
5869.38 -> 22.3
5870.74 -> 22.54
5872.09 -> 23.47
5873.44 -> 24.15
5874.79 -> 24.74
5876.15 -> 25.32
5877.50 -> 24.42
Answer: -1.82 AA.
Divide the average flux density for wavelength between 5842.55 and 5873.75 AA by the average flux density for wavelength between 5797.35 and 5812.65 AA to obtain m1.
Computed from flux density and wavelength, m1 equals 0.95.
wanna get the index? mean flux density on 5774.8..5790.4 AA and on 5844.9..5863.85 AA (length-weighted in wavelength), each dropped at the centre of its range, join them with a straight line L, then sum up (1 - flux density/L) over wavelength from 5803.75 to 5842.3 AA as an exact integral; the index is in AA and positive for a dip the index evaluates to -2.3 AA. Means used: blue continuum 22.9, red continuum 23.6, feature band 24.7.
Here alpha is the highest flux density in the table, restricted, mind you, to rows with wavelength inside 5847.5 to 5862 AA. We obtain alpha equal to 24.77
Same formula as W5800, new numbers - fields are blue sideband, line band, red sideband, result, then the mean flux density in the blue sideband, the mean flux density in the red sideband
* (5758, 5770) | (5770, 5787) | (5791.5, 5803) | 1.2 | 24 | 25.5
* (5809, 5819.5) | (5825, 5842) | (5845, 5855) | -0.5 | 24.3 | 23.7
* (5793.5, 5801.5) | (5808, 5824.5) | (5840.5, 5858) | 0.5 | 25.6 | 24.1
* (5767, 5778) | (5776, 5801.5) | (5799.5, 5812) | 0.6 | 23.9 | 25.1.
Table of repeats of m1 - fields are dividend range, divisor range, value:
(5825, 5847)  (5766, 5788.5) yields 1.07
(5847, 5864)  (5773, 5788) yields 1.03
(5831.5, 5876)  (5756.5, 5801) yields 1.00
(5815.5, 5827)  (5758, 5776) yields 1.03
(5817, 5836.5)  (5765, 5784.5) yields 1.05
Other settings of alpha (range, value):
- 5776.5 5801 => 26.27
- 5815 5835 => 25.86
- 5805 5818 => 25.5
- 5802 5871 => 26.41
